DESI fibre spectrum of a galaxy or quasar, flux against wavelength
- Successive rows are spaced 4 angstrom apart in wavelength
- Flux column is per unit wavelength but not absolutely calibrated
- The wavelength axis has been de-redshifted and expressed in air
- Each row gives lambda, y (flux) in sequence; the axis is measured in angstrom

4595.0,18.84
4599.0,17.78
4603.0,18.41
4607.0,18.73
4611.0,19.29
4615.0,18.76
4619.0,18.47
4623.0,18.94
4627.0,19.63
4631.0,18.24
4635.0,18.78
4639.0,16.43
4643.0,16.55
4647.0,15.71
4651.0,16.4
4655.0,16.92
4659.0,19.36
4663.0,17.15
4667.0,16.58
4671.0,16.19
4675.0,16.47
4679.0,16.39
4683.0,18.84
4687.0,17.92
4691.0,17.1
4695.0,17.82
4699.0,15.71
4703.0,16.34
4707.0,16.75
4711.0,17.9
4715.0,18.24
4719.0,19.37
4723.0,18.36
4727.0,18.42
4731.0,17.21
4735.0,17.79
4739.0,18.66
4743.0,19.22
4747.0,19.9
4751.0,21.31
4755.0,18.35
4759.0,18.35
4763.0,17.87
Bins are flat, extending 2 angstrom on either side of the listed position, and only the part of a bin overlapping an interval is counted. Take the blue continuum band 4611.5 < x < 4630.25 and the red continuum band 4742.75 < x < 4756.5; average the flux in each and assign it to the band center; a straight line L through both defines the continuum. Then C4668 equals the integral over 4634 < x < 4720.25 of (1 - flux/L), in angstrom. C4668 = 9.5 angstrom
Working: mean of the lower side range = 18.9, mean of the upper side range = 19.8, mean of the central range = 17.2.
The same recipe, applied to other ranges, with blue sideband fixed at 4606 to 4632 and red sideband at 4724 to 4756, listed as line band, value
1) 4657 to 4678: 1.96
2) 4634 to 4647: 1.37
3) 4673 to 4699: 2.18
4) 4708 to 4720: 0.37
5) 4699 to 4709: 1.32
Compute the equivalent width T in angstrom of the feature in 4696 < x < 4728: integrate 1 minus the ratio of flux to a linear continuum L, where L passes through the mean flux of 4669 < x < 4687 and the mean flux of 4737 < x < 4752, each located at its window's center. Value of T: 1.4 angstrom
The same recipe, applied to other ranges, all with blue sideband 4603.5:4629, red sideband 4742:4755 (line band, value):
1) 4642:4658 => 2.2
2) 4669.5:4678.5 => 1.4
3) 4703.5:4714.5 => 1.3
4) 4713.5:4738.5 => 1.9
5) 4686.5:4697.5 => 1.1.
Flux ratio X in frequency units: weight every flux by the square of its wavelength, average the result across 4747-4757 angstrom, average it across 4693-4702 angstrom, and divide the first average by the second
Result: 1.21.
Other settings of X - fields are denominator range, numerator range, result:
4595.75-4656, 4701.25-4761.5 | 1.07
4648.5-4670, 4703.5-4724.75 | 1.07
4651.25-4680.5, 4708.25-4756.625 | 1.13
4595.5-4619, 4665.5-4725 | 0.97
